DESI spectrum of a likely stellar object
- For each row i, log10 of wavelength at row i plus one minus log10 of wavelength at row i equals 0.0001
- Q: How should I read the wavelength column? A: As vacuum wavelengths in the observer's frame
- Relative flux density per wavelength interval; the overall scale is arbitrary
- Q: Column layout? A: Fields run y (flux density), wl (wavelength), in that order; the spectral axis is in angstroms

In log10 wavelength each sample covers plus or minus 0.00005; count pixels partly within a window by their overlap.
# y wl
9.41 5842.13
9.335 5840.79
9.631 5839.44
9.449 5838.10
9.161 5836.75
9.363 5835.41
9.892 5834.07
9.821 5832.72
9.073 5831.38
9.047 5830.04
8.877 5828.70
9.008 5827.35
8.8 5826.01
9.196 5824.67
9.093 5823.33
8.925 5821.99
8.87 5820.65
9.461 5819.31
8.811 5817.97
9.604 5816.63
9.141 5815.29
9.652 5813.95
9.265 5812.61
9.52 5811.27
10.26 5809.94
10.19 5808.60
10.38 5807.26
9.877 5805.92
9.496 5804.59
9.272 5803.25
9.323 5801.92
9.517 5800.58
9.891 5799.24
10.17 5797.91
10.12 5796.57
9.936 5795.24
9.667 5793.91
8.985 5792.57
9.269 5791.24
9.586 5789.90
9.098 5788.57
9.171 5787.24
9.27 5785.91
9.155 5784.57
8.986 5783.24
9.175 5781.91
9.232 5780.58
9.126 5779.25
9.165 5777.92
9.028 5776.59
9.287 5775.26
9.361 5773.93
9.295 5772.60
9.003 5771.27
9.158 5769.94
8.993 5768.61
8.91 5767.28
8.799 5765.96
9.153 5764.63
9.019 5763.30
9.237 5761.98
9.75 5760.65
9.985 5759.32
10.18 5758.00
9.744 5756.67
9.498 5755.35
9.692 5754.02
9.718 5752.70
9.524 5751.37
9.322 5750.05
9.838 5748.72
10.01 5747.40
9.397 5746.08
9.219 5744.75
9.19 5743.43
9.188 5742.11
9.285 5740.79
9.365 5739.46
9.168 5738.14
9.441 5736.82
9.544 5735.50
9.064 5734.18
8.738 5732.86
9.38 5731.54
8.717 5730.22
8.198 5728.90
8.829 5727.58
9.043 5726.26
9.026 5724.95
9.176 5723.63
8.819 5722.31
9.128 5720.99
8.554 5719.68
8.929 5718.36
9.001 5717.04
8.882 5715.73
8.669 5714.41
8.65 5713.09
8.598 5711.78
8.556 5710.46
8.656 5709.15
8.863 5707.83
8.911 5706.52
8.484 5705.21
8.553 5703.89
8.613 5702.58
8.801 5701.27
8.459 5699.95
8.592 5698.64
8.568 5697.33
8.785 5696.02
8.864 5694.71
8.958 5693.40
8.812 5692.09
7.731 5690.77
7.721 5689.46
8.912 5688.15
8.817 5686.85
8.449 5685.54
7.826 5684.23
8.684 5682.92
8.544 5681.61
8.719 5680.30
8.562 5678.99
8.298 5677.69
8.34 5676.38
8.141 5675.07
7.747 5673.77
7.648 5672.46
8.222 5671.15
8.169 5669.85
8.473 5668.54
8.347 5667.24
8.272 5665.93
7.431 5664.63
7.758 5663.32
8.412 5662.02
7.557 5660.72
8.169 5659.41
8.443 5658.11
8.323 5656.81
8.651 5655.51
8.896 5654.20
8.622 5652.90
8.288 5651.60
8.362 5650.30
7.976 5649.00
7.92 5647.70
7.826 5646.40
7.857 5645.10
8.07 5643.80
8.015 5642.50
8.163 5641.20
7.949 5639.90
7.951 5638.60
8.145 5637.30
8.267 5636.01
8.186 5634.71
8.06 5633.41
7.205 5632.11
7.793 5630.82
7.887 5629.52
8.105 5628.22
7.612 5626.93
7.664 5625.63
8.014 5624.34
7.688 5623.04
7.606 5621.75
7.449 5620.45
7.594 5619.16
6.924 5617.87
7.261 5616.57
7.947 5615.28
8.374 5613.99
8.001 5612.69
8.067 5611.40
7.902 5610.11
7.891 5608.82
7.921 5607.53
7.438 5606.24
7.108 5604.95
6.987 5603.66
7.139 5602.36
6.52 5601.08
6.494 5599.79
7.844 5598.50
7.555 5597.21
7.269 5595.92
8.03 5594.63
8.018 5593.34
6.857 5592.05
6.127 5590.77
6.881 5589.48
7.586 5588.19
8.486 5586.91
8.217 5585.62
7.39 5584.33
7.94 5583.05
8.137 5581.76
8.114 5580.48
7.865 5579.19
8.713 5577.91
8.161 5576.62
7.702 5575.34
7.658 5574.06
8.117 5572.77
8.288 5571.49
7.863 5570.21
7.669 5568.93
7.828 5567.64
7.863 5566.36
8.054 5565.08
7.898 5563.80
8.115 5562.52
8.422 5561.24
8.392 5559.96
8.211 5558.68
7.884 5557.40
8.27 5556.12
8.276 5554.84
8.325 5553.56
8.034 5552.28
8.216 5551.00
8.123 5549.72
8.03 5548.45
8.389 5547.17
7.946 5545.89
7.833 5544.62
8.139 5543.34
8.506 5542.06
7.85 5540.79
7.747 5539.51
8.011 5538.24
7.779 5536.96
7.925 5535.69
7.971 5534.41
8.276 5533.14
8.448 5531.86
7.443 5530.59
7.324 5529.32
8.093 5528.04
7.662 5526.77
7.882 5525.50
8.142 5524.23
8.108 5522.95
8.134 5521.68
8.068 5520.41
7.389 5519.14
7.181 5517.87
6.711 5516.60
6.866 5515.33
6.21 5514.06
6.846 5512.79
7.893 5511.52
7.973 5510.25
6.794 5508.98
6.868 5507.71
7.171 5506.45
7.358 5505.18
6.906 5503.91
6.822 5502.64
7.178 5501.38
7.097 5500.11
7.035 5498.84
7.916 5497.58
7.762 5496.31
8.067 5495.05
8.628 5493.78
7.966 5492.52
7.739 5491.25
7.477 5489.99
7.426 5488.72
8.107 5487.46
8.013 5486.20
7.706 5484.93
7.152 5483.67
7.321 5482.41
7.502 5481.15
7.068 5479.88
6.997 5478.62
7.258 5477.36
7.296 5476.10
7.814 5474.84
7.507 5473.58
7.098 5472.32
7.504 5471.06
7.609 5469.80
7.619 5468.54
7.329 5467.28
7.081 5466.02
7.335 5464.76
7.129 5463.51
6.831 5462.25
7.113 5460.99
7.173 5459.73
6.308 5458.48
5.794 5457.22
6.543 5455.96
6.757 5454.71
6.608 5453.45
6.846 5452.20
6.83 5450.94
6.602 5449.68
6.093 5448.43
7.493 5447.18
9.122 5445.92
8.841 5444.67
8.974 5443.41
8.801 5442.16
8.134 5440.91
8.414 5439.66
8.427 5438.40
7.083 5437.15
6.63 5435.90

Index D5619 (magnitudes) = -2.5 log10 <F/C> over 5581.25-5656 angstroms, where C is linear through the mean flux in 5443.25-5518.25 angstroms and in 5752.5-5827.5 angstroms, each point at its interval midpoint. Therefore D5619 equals 0.06 mag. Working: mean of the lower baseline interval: 7.29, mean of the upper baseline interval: 9.4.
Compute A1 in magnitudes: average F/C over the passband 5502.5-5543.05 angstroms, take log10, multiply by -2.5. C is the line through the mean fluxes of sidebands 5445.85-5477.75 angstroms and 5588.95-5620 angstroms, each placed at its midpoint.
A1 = -0.054 mag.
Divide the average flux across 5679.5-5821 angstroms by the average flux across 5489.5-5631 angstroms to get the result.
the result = 1.18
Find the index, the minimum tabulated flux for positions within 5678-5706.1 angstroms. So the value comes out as 7.721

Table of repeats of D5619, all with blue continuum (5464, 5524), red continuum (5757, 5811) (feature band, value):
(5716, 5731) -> 0.02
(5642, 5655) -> 0.04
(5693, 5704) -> 0.02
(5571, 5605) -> 0.07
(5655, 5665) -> 0.06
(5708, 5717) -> 0.03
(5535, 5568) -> -0.03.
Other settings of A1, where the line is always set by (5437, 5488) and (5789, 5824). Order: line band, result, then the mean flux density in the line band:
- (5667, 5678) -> 0.073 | 8.14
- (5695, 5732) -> 0.025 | 8.76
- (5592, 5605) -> 0.136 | 7.28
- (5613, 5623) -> 0.103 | 7.61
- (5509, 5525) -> 0.043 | 7.44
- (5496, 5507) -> 0.060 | 7.23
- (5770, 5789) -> 0.024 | 9.17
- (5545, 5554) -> -0.027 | 8.14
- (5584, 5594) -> 0.103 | 7.44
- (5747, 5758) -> -0.055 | 9.69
